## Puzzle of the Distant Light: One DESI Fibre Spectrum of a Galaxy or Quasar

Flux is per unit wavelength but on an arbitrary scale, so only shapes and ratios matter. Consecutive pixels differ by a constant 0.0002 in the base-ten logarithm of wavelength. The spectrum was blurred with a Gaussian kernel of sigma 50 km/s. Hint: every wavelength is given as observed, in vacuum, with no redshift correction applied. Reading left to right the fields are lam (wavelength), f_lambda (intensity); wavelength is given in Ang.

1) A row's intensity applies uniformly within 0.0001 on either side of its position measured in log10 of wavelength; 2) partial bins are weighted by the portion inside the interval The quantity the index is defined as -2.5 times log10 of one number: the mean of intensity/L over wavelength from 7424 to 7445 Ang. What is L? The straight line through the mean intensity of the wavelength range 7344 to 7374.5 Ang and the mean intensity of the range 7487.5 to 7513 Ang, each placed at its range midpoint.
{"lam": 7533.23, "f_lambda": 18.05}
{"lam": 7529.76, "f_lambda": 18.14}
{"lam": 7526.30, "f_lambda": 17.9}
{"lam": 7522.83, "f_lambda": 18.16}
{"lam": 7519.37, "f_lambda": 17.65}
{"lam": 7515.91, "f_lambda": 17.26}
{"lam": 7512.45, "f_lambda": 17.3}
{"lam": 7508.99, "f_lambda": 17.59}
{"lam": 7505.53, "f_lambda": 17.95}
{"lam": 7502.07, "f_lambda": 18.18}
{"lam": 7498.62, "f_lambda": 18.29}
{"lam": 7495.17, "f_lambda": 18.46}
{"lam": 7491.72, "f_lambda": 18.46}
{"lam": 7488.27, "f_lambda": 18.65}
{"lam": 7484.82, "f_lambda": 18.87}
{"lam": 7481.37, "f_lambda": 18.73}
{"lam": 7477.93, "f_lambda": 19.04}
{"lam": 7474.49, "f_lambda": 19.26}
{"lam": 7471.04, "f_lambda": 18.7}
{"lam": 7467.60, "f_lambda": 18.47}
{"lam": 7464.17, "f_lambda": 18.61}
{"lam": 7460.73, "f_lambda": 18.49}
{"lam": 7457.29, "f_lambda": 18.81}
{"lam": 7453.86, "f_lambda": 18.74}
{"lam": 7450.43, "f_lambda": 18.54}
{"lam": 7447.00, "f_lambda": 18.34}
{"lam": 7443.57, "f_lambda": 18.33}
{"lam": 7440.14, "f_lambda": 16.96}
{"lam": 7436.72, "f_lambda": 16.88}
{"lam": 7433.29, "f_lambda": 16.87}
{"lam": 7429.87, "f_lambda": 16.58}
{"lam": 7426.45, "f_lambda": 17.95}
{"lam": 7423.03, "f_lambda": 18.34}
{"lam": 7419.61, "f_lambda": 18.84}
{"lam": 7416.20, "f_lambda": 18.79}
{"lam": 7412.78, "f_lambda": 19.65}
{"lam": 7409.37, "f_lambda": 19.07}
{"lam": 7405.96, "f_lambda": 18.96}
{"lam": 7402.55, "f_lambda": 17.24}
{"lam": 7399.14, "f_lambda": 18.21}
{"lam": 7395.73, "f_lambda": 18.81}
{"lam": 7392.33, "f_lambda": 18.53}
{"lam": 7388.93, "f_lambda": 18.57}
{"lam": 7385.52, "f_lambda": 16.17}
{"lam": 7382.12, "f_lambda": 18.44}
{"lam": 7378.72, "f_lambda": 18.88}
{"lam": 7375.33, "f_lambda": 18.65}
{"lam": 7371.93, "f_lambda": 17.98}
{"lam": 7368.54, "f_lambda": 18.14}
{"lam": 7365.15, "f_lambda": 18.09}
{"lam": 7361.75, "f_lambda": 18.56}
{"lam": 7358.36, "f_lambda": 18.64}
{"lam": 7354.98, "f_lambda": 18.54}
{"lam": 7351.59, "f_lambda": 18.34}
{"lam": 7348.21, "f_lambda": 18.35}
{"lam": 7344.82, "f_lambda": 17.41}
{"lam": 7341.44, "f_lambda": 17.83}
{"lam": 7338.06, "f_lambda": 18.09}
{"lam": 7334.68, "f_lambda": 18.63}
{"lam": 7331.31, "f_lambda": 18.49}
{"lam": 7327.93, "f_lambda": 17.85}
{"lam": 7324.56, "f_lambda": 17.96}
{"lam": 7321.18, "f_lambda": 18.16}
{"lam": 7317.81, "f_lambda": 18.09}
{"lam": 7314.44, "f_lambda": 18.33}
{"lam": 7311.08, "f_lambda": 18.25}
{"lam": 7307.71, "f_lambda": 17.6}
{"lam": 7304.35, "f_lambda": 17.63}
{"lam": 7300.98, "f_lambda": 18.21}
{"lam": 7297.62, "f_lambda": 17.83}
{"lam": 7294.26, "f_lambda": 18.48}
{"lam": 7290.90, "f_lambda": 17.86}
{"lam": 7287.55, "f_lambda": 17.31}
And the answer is 0.06 mag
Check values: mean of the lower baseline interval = 18.3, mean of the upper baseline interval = 18.1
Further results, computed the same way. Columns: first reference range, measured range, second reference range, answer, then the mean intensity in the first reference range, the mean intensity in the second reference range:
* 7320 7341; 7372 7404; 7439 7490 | 0.01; 18.2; 18.6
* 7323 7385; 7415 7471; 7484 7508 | 0.01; 18.2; 18.4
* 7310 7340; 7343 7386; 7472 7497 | 0.01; 18.2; 18.8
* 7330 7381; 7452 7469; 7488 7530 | -0.03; 18.3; 18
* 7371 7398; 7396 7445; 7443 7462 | 0.02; 18.3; 18.6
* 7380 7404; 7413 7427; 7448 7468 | -0.02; 18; 18.6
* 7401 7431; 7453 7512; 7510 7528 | -0.04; 18.4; 17.7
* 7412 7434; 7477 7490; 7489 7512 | -0.04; 18.1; 18.1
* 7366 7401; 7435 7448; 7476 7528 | 0.04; 18.2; 18.2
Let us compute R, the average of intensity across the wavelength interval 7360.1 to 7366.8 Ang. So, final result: 18.3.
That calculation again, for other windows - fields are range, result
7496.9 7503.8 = 18.2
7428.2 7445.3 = 17.1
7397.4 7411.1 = 18.4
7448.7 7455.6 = 18.7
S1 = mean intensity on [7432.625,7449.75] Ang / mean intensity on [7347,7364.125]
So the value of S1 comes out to 0.95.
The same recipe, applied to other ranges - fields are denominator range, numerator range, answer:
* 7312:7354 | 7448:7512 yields 1.02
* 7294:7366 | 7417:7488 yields 1.01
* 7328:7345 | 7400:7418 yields 1.03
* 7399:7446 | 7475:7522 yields 1.01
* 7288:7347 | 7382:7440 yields 1.00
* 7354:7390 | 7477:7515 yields 1.00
